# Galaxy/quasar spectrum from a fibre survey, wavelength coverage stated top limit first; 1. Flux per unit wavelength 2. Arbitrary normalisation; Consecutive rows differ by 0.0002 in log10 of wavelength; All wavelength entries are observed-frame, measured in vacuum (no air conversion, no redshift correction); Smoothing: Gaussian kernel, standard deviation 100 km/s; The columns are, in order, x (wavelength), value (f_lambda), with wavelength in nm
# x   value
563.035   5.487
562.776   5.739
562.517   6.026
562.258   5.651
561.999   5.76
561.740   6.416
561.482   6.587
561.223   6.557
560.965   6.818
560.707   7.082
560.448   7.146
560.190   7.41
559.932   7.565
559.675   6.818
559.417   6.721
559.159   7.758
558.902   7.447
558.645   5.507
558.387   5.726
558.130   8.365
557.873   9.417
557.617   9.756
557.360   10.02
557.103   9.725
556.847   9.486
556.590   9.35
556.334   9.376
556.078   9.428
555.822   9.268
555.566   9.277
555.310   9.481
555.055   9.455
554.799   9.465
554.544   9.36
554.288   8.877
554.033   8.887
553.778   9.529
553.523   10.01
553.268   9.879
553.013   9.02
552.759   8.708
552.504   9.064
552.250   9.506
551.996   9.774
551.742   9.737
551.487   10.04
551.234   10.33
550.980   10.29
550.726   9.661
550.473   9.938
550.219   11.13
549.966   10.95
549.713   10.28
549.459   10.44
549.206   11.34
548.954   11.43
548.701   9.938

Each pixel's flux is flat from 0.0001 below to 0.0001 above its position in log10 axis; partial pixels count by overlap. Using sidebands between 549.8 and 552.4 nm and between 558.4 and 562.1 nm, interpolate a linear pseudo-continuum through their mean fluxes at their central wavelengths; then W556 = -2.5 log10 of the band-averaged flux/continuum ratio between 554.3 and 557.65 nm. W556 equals -0.14 mag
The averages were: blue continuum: 10.1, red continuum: 6.8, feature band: 9.47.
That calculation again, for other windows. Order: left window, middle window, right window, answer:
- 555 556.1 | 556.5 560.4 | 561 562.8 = -0.01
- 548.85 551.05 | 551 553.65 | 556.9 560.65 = 0.03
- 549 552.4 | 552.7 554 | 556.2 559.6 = 0.02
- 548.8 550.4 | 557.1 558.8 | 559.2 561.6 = -0.04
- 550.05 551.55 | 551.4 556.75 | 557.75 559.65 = -0.05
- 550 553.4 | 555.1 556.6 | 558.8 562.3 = -0.12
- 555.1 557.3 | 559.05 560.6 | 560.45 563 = 0.02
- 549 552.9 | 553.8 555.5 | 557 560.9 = -0.03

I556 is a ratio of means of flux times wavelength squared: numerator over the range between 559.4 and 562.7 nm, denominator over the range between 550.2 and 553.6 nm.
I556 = 0.7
